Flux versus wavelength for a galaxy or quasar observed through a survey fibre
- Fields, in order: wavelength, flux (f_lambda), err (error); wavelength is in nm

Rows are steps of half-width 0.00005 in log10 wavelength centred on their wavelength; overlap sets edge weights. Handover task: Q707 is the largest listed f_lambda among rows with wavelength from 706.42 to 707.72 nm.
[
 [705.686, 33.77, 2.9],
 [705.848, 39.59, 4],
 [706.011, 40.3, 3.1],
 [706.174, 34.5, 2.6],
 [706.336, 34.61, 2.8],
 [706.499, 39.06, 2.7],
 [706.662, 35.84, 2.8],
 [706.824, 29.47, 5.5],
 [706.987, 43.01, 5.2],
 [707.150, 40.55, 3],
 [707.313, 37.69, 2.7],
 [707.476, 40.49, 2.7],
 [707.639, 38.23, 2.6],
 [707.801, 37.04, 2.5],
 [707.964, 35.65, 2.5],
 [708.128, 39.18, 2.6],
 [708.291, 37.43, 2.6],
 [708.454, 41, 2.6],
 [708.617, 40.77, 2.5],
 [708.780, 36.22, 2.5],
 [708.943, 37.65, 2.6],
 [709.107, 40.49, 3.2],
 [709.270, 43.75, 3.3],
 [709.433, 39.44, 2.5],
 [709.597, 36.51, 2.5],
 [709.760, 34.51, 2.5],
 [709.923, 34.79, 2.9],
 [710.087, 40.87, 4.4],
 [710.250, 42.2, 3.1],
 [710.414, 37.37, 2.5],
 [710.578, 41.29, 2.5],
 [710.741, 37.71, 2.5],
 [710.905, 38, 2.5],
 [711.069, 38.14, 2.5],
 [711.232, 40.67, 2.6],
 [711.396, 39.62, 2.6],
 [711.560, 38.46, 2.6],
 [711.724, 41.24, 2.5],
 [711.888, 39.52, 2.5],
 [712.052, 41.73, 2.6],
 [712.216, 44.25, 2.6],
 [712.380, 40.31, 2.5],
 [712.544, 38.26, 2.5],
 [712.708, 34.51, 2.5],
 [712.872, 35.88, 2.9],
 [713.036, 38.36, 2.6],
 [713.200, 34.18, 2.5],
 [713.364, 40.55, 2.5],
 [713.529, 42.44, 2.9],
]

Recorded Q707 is 43.01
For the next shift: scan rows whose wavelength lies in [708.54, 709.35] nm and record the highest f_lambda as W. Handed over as 43.75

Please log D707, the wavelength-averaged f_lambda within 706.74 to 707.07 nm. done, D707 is 36.3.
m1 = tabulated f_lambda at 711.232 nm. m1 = 40.67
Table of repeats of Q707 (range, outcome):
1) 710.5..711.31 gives 41.29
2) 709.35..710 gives 39.44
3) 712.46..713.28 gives 38.36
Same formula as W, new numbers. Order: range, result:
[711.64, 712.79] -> 44.25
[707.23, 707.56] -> 40.49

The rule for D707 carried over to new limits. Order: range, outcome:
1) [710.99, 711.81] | 39.6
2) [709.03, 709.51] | 41.3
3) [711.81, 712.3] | 41.8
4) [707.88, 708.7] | 38.8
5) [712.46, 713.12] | 36.8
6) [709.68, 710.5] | 38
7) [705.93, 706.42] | 36.5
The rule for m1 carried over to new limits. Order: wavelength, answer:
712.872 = 35.88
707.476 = 40.49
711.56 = 38.46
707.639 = 38.23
